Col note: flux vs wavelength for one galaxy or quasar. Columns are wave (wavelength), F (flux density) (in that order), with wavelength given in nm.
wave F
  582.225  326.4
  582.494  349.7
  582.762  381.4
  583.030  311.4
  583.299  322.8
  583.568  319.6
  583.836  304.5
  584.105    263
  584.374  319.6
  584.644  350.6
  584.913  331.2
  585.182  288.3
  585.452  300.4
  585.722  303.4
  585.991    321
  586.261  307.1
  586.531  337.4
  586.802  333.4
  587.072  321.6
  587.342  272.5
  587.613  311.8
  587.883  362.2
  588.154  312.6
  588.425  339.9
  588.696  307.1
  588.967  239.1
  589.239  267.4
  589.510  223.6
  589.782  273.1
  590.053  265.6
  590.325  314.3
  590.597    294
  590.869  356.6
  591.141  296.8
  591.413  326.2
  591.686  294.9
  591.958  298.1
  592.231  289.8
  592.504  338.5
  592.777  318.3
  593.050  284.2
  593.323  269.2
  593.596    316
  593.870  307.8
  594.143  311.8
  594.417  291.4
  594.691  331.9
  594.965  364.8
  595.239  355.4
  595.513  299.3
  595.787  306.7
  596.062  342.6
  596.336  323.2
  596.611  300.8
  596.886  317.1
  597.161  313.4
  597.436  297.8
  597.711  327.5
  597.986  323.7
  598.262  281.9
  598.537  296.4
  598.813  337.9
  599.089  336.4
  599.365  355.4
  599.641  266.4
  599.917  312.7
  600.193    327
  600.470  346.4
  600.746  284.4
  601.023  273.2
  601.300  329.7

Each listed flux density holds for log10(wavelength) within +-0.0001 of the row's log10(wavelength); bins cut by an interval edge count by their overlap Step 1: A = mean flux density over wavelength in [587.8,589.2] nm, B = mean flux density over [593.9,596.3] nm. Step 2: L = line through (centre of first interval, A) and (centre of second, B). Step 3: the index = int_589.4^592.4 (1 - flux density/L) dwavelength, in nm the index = 0.177 nm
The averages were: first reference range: 307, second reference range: 325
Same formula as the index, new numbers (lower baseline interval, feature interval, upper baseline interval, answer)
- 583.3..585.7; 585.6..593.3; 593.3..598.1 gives 0.25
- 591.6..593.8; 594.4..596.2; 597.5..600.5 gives -0.13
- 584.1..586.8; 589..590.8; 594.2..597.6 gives 0.25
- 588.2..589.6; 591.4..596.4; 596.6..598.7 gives -0.30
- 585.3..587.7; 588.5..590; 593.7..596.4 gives 0.24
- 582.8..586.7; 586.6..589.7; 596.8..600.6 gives 0.15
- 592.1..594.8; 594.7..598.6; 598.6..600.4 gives -0.06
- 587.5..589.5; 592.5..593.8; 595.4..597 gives 0.03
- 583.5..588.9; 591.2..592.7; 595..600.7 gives 0.03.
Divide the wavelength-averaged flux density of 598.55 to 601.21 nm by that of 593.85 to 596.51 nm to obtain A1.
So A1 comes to 1.0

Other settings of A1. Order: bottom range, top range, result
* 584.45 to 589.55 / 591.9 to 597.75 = 1.02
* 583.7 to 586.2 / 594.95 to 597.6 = 1.04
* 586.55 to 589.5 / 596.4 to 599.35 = 1.04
